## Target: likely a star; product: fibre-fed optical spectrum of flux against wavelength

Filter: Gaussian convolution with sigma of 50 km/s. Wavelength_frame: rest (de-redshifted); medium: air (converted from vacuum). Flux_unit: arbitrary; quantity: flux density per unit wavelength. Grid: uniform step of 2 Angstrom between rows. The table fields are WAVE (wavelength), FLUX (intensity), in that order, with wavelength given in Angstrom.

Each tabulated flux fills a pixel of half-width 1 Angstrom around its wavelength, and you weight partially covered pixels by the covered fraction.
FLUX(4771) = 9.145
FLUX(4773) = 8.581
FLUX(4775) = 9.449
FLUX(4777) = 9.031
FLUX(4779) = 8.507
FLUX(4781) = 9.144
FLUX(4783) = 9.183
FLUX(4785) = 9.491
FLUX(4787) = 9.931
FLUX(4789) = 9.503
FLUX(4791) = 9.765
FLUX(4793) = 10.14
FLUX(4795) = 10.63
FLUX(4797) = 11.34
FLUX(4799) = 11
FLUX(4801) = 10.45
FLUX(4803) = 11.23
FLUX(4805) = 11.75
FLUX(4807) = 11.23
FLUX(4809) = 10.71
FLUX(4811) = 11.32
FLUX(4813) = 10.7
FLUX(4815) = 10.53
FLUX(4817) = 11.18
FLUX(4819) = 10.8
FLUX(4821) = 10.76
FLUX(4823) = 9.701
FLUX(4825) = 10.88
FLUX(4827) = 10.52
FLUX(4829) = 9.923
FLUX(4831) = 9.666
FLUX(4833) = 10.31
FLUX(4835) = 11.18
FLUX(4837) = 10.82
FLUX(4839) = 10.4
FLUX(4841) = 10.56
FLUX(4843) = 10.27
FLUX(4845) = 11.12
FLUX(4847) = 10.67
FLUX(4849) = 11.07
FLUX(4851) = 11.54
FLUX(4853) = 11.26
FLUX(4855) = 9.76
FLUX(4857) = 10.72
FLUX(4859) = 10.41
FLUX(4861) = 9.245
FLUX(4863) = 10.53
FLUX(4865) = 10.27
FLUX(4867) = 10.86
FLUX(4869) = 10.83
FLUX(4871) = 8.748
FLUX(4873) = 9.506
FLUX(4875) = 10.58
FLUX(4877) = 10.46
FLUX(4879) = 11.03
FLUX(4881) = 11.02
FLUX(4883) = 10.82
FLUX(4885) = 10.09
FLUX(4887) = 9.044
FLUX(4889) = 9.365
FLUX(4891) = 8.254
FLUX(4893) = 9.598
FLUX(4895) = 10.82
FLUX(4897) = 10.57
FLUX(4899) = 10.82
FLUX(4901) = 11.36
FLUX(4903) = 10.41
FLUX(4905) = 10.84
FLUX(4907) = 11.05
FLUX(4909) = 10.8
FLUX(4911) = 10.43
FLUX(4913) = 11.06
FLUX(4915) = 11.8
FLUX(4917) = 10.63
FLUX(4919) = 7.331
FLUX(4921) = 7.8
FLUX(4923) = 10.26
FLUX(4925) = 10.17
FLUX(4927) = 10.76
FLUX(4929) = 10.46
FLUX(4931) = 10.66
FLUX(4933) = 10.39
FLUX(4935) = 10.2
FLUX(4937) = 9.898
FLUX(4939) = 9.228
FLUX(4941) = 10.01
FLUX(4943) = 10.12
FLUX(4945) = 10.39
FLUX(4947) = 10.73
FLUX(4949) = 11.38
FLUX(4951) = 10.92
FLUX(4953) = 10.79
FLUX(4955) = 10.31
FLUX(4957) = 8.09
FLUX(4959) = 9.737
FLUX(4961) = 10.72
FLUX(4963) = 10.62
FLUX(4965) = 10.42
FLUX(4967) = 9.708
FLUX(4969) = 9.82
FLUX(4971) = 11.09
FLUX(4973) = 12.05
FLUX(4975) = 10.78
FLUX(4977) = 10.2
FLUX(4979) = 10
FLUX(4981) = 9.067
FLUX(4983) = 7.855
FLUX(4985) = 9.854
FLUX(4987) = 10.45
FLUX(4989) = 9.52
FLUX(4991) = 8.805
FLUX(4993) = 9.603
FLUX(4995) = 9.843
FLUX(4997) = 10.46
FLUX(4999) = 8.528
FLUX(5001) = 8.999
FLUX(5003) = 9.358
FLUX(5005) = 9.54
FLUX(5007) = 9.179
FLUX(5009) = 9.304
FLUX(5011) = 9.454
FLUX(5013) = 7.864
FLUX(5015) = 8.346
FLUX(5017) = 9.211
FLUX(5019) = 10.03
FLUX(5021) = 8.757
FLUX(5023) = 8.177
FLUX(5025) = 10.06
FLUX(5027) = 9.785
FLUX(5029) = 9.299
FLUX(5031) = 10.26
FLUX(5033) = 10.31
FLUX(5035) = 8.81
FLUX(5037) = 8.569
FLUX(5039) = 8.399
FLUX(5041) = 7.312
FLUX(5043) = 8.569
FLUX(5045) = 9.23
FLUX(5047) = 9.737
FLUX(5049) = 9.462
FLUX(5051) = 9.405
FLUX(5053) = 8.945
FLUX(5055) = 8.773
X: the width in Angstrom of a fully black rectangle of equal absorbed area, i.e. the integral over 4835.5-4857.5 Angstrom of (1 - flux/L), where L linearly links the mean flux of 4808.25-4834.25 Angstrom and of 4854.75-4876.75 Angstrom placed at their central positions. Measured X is -0.9 Angstrom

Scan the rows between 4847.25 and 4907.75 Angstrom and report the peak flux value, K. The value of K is 11.54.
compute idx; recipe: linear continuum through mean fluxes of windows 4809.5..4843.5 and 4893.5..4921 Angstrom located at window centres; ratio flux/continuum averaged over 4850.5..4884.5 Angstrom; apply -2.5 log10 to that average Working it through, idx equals 0.011 mag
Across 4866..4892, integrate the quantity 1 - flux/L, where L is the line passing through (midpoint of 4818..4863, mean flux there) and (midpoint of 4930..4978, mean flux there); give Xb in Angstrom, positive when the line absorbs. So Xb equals 1.0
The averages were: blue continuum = 10.5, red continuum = 10.3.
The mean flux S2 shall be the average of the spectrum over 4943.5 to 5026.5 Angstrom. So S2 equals 9.76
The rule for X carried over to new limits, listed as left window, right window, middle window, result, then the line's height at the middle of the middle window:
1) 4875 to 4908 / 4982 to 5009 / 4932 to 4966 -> -1.4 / 9.82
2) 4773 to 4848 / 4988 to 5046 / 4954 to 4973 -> -1.4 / 9.47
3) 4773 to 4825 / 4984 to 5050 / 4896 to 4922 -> -1.6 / 9.76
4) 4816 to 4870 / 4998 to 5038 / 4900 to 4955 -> -2.6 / 9.9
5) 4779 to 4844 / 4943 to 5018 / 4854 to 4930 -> -0.6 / 10.1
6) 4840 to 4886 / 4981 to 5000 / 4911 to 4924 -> 0.2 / 10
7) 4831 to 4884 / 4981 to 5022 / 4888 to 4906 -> -0.1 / 10.2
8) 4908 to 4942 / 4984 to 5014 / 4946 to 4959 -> -0.6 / 9.84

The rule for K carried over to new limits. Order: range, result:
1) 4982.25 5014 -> 10.46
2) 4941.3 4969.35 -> 11.38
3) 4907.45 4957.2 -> 11.8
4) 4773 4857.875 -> 11.75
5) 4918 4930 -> 10.76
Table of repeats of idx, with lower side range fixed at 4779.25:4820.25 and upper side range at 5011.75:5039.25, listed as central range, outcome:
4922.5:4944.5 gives -0.06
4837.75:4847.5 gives -0.04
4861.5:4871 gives -0.03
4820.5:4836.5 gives -0.01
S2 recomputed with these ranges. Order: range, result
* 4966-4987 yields 10.1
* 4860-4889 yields 10.2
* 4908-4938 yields 10.2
